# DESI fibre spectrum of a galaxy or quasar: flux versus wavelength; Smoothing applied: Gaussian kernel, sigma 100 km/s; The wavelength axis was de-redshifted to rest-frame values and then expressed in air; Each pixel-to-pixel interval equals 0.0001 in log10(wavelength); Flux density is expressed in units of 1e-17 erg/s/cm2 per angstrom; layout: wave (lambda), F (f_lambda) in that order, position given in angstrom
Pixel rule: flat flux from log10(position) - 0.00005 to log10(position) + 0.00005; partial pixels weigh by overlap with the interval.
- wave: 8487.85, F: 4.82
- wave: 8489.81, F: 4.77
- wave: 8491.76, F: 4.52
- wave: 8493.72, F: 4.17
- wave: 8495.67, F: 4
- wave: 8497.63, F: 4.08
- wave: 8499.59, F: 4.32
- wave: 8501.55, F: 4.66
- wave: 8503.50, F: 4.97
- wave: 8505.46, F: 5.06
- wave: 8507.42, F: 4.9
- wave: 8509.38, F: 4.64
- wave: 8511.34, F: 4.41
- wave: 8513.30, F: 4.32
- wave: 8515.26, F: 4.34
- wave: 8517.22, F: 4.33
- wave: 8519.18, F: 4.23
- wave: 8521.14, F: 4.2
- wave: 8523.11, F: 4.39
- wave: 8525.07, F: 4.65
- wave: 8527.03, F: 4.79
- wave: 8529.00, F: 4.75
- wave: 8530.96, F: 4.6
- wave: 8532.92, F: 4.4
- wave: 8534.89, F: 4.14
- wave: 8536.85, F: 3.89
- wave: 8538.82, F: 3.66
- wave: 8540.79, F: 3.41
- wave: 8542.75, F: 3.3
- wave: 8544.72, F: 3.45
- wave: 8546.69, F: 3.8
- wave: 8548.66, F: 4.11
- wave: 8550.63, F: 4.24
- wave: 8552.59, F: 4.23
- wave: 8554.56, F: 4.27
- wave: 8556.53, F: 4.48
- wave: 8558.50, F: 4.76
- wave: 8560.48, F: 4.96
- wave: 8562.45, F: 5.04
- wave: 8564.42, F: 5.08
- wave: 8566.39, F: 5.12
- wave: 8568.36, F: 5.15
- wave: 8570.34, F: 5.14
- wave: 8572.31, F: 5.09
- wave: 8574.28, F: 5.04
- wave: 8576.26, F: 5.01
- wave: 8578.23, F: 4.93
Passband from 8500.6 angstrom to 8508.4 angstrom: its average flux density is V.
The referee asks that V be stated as 4.9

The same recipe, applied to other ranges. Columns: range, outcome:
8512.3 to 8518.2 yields 4.33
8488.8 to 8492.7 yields 4.65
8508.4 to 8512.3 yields 4.52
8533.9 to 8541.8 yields 3.77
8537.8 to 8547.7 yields 3.52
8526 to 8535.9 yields 4.54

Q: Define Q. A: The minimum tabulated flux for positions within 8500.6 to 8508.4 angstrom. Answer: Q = 4.66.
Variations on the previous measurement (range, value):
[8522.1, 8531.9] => 4.39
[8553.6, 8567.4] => 4.27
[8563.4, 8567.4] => 5.08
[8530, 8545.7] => 3.3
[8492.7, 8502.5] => 4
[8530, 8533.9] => 4.4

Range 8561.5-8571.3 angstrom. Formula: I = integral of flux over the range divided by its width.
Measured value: 5.11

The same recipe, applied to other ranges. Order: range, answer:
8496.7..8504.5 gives 4.51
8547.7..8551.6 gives 4.17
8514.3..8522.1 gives 4.28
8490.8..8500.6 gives 4.22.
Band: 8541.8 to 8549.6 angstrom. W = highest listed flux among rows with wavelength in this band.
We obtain 4.11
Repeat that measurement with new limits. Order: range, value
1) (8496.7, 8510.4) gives 5.06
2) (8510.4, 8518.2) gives 4.41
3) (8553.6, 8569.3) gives 5.15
